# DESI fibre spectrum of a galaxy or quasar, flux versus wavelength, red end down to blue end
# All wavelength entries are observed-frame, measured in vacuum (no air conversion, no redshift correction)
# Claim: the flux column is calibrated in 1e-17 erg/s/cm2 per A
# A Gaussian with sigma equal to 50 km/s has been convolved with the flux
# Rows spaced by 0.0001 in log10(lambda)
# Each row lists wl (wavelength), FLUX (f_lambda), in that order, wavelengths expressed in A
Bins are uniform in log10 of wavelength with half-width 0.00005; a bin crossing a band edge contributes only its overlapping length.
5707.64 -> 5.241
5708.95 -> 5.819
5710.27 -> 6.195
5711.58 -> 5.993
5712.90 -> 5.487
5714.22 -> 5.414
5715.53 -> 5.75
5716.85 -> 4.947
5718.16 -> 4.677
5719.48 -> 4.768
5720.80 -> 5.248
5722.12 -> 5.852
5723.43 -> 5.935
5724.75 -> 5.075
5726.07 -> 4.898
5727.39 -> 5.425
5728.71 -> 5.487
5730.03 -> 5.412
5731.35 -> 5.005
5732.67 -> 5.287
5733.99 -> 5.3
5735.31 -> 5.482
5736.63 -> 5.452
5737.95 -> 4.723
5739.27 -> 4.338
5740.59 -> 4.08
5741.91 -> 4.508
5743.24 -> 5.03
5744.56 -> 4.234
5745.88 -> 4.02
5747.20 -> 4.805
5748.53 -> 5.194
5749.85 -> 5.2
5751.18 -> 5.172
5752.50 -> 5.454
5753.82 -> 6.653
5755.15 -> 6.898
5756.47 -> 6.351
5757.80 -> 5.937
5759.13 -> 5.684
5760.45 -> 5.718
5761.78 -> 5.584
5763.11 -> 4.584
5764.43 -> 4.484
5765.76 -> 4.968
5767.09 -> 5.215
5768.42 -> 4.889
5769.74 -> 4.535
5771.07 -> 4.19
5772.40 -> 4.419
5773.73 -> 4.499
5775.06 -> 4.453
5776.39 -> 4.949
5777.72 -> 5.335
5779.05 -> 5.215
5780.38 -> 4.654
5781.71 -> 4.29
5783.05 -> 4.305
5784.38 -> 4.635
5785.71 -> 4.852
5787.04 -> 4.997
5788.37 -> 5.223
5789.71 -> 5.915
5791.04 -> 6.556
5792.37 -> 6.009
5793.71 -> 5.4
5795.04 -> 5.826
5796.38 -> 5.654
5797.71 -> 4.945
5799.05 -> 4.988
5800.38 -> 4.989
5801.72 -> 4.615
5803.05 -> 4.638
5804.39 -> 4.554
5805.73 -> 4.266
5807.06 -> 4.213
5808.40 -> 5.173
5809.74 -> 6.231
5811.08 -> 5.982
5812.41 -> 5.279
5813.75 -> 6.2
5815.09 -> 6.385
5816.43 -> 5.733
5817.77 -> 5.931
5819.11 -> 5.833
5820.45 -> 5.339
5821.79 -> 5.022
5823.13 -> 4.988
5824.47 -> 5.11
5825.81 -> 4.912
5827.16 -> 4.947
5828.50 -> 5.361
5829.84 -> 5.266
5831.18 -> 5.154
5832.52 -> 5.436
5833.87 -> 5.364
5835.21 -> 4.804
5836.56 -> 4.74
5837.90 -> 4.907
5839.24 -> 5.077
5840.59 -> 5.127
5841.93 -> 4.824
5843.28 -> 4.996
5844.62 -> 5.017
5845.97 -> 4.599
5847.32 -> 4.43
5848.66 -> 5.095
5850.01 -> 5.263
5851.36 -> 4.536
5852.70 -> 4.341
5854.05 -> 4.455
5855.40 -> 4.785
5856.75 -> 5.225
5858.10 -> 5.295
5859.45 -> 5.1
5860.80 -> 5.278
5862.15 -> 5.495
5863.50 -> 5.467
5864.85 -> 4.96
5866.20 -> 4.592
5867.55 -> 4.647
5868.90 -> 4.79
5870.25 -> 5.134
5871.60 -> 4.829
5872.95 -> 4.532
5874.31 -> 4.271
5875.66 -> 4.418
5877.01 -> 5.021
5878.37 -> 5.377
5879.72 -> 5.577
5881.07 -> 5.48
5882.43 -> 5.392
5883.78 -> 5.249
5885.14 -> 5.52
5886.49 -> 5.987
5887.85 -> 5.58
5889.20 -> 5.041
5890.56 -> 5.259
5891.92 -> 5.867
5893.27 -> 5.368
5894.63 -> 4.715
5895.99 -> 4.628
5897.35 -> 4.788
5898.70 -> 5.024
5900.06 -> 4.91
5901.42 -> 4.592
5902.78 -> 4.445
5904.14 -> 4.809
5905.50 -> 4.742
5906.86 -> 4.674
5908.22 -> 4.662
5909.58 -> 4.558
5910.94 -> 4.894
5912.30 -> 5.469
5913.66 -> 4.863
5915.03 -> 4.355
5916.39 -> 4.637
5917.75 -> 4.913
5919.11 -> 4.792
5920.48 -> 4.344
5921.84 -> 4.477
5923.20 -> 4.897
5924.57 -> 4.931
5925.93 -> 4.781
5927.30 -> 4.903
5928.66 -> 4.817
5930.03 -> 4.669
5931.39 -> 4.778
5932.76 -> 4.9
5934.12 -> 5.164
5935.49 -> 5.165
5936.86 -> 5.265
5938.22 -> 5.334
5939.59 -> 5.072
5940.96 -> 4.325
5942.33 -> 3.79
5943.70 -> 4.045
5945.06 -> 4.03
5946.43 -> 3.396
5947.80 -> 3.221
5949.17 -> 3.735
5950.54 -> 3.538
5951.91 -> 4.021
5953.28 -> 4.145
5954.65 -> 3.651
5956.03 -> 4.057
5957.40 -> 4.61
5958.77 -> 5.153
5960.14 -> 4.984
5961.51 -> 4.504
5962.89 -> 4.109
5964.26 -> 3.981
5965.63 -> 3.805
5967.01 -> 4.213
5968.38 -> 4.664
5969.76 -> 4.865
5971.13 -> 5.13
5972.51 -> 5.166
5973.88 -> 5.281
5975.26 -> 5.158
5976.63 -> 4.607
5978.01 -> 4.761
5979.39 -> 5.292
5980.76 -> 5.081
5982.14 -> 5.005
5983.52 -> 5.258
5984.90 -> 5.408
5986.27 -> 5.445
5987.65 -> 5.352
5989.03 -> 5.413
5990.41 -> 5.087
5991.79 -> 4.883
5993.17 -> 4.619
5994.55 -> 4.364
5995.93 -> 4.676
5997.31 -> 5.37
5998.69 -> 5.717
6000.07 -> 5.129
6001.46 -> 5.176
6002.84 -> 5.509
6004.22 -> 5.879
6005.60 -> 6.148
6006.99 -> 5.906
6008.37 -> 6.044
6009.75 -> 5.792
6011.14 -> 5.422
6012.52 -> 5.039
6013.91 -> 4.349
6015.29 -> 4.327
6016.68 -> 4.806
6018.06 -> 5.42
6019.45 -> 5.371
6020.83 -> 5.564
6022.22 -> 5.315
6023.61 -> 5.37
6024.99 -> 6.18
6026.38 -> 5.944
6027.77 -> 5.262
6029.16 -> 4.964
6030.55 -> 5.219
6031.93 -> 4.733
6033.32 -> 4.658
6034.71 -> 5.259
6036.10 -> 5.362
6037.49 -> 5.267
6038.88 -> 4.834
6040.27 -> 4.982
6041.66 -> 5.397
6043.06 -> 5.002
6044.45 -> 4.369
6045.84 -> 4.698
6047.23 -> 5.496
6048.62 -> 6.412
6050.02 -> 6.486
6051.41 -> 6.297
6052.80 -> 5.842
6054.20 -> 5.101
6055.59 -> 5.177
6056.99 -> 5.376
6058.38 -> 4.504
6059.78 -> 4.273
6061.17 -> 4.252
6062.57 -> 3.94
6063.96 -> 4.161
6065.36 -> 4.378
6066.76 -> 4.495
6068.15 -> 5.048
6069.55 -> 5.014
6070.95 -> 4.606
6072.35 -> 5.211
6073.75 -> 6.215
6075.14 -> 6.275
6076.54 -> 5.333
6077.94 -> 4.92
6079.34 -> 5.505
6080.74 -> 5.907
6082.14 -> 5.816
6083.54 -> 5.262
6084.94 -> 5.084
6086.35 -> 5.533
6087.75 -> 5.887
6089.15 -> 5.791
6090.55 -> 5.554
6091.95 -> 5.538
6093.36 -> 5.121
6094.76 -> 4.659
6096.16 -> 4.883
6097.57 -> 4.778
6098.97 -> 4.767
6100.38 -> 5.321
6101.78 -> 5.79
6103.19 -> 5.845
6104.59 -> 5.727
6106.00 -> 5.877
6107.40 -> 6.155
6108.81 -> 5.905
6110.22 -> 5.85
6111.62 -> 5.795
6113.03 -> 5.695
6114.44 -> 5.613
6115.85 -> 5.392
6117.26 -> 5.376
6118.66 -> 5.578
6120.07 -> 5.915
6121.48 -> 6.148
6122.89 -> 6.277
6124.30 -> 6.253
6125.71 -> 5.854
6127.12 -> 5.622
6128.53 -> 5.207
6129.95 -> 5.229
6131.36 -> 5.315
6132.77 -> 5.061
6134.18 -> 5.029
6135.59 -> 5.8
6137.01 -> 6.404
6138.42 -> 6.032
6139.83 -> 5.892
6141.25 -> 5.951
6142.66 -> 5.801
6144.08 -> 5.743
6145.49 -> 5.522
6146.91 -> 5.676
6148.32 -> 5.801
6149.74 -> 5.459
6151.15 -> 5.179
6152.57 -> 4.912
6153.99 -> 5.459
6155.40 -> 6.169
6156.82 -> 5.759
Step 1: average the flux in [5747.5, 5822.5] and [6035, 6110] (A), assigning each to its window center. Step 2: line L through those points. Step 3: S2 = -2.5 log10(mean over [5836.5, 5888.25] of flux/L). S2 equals 0.052 mag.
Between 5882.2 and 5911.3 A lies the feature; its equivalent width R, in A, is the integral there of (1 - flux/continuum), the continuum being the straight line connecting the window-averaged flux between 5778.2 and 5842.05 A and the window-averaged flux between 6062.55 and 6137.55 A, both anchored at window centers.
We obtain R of 1.4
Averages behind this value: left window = 5.21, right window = 5.45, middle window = 5.03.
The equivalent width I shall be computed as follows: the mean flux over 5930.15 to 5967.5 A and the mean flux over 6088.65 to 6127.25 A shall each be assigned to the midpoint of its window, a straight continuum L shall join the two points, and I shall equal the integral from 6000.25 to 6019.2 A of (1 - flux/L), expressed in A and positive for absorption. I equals -2.1 A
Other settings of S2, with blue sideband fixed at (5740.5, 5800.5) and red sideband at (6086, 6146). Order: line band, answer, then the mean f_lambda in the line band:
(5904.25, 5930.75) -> 0.125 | 4.76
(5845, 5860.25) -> 0.089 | 4.83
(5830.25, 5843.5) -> 0.037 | 5.05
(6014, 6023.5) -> 0.078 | 5.1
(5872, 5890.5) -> 0.021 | 5.18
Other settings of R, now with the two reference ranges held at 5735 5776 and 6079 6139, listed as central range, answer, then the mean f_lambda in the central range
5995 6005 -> 0.2 A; 5.34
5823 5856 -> 1.5 A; 4.94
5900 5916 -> 1.6 A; 4.74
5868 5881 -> 0.8 A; 4.91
